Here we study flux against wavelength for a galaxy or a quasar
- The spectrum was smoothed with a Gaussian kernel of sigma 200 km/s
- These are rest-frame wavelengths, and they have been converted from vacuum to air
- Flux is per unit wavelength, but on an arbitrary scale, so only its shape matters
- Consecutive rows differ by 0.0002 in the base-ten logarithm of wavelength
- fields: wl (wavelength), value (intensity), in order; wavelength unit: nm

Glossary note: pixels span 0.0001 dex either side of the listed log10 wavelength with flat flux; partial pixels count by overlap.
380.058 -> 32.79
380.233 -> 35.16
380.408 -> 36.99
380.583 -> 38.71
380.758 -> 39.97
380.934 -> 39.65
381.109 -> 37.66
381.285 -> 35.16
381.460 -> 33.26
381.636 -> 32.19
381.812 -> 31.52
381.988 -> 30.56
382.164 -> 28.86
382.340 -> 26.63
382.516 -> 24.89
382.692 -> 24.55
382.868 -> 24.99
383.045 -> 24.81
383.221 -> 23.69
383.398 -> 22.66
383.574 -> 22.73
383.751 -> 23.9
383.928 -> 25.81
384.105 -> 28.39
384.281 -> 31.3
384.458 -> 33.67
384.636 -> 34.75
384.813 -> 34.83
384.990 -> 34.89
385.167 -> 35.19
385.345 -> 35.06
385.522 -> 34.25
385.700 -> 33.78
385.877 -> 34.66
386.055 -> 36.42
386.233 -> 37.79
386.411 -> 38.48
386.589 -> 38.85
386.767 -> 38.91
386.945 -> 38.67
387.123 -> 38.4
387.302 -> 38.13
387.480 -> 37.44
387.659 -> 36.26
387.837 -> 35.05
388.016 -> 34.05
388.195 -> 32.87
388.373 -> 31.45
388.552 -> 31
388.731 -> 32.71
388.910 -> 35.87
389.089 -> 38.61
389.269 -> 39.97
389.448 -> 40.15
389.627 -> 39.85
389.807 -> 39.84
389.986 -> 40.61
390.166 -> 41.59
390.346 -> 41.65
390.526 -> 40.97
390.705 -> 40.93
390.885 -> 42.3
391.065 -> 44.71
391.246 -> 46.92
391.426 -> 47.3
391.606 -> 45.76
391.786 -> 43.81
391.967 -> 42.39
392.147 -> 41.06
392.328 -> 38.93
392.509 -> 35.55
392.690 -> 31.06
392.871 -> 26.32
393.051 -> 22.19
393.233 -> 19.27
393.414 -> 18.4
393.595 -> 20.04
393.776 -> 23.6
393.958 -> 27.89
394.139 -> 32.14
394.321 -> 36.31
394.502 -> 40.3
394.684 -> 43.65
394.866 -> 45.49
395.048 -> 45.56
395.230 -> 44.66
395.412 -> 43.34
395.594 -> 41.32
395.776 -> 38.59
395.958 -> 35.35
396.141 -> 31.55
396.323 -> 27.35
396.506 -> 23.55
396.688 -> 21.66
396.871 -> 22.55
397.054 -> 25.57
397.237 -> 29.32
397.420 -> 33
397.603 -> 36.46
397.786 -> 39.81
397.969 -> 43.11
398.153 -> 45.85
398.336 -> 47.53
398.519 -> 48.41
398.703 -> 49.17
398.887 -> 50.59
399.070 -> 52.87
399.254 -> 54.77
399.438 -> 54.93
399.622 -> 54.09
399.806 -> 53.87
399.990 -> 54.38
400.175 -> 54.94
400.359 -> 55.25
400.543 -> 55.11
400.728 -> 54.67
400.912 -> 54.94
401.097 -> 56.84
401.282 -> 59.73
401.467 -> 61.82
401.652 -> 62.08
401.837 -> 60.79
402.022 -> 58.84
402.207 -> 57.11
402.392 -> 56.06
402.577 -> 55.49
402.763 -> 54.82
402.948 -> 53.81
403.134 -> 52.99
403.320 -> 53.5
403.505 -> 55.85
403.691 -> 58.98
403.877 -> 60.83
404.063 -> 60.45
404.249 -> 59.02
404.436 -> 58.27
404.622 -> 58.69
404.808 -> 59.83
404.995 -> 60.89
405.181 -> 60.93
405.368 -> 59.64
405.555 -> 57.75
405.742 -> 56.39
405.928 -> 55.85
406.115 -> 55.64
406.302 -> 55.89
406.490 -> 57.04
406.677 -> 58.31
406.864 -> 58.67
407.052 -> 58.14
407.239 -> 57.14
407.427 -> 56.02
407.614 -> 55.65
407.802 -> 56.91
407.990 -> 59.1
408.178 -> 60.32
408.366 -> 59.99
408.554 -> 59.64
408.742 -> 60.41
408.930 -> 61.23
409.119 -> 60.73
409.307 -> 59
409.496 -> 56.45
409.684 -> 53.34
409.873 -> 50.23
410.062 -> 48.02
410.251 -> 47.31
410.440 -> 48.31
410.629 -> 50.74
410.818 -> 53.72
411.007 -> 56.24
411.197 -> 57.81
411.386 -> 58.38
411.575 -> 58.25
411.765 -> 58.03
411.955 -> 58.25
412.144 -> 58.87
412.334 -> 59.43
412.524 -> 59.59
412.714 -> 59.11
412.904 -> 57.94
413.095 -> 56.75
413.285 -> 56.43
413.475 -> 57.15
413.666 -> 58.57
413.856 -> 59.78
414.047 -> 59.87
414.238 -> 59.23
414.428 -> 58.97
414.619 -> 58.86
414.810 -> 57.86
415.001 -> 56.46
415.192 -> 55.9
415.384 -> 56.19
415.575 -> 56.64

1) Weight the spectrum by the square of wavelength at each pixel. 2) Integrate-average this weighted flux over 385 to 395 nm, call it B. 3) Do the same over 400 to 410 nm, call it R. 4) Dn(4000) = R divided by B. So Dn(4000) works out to 1.7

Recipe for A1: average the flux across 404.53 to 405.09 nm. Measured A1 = 59.9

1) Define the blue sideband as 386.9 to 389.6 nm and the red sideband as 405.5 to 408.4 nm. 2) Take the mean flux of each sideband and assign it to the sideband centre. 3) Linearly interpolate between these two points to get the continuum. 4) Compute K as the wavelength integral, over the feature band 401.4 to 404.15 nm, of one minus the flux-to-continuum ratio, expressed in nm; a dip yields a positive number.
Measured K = -0.26 nm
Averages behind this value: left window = 36.1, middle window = 57.5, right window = 57.4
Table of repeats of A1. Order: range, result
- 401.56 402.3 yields 59.7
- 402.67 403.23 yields 53.8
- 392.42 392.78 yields 33.3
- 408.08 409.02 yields 60.3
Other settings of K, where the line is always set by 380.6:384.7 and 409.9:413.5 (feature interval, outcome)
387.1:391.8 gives -0.426 nm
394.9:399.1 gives 0.452 nm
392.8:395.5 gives 0.506 nm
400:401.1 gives -0.225 nm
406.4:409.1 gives -0.330 nm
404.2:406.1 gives -0.334 nm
